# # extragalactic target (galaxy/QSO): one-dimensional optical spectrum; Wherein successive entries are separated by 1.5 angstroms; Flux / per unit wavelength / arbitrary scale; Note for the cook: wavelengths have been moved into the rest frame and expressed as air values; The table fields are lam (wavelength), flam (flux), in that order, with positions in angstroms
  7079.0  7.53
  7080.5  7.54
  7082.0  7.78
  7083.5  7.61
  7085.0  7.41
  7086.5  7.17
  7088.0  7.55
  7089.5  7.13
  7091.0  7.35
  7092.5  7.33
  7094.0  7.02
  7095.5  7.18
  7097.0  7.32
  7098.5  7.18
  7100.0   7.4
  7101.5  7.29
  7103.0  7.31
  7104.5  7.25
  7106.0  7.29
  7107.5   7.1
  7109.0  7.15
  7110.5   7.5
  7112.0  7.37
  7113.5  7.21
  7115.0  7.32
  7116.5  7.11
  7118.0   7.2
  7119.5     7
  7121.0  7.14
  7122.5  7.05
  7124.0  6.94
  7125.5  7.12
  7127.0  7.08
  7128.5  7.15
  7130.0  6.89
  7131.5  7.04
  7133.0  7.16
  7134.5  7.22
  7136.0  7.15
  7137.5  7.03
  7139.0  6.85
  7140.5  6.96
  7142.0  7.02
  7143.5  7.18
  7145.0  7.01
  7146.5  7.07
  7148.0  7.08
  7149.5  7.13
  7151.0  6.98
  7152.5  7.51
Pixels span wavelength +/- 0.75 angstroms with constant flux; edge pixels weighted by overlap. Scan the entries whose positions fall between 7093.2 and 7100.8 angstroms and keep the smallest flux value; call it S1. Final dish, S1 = 7.02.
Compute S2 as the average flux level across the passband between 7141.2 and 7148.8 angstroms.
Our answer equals 7.07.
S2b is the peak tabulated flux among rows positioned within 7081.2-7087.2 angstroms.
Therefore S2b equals 7.78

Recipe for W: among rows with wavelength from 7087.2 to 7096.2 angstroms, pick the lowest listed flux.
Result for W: 7.02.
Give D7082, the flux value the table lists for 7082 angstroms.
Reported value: 7.78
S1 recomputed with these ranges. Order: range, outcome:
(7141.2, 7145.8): 7.01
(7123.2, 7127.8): 6.94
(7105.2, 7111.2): 7.1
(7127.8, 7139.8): 6.85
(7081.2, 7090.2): 7.13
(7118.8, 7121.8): 7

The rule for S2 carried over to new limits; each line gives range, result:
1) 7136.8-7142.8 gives 6.97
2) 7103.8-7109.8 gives 7.2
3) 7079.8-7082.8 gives 7.66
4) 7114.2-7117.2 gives 7.22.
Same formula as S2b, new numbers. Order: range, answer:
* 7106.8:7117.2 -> 7.5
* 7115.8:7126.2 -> 7.2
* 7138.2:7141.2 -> 6.96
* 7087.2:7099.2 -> 7.55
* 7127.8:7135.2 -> 7.22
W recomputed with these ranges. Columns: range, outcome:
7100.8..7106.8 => 7.25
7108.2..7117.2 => 7.11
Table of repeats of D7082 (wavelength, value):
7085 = 7.41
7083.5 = 7.61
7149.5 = 7.13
